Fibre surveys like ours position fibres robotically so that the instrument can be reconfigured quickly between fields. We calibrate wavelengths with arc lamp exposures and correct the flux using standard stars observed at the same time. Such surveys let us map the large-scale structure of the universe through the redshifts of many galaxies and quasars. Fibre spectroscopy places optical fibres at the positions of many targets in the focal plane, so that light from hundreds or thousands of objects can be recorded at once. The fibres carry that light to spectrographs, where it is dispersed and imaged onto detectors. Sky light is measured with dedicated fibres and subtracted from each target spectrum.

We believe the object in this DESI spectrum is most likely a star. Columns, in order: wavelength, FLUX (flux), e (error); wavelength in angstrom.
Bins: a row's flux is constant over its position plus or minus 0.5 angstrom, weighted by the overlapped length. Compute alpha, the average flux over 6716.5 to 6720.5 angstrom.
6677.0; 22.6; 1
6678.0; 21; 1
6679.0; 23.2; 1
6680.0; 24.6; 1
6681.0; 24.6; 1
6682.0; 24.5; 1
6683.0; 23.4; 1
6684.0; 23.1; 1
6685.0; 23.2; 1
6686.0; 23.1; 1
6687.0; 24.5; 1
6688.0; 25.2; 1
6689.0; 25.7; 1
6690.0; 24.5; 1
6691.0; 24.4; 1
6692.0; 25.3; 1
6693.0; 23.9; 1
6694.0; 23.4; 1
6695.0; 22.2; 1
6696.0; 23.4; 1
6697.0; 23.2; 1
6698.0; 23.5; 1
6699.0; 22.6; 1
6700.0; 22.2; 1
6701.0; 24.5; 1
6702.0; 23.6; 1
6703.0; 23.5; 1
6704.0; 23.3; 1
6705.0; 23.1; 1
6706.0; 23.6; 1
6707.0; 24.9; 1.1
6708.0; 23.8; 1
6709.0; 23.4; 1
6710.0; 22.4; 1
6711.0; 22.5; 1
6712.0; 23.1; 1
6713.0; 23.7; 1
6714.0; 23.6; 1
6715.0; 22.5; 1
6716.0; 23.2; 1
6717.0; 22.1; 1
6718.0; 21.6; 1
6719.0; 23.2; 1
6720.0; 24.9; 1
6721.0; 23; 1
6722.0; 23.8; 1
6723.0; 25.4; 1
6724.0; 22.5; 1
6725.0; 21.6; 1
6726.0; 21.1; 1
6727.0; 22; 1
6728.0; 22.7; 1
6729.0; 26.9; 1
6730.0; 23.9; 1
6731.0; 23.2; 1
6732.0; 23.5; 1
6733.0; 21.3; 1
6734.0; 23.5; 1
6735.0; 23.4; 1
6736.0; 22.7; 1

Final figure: 22.9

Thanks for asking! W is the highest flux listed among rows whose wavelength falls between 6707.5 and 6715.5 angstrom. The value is 23.8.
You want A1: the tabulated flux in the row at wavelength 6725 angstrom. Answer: 21.6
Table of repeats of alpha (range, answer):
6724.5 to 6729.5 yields 22.9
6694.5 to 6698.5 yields 23.1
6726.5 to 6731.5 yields 23.7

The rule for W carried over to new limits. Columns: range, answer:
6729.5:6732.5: 23.9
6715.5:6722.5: 24.9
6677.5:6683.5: 24.6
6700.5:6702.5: 24.5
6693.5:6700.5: 23.5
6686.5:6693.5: 25.7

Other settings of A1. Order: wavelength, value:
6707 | 24.9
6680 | 24.6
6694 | 23.4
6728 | 22.7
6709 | 23.4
